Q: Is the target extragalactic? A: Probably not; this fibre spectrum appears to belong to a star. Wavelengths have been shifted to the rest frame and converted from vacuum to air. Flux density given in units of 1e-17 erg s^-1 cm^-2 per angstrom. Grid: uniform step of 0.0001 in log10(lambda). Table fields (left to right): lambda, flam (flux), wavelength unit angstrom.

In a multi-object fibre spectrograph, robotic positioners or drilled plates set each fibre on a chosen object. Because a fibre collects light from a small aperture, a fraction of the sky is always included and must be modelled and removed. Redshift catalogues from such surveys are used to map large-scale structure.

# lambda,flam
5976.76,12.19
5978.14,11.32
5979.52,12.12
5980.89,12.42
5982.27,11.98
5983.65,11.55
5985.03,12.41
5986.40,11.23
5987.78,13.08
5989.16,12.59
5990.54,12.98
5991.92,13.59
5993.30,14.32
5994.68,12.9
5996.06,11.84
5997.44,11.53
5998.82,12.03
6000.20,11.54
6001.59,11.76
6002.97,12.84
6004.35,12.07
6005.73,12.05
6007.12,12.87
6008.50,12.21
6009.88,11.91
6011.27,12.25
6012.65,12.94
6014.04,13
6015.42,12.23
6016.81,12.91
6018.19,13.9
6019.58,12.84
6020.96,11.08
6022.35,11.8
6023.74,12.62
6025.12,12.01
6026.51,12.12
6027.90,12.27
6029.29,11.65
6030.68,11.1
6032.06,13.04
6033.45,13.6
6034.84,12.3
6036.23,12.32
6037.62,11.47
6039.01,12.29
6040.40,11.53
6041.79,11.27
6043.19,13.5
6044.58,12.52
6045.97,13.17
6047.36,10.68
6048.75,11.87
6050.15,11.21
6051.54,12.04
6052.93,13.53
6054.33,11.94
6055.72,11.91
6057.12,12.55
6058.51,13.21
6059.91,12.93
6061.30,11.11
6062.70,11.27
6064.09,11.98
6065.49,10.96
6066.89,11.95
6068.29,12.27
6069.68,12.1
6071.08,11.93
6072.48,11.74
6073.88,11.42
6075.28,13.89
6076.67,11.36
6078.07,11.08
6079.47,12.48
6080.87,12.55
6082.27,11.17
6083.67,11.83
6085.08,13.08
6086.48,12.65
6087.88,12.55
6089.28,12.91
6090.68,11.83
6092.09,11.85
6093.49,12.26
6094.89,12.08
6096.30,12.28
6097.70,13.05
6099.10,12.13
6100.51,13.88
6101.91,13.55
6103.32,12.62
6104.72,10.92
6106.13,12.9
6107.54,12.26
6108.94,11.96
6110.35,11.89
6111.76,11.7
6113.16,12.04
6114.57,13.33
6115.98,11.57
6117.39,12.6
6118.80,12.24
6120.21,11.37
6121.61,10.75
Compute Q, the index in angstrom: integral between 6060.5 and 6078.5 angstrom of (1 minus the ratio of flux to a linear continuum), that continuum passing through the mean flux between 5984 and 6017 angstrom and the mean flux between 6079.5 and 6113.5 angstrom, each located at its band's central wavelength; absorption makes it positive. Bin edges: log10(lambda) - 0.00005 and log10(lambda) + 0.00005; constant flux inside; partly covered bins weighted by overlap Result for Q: 0.8 angstrom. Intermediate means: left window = 12.4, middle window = 11.8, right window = 12.3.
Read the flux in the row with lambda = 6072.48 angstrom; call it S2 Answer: 11.74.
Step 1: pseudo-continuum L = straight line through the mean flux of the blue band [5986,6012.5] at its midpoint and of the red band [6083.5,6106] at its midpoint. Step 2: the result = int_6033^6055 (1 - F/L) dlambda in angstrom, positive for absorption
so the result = 0.5 angstrom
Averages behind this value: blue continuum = 12.4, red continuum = 12.5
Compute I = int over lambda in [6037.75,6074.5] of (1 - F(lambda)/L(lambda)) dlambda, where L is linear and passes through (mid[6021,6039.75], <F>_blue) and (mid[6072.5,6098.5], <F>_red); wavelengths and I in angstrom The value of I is 0.5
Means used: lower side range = 12.2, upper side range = 12.2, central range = 12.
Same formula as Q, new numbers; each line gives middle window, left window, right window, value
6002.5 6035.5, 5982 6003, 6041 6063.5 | -0.3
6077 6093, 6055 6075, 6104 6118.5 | -0.2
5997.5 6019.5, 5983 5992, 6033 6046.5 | 0.0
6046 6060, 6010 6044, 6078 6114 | 0.1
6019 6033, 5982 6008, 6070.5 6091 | 0.3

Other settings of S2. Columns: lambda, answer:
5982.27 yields 11.98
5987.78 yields 13.08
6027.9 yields 12.27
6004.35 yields 12.07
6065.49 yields 10.96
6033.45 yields 13.6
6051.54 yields 12.04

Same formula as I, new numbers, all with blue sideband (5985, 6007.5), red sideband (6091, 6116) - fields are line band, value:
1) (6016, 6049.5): 0.47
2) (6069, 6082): 0.37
